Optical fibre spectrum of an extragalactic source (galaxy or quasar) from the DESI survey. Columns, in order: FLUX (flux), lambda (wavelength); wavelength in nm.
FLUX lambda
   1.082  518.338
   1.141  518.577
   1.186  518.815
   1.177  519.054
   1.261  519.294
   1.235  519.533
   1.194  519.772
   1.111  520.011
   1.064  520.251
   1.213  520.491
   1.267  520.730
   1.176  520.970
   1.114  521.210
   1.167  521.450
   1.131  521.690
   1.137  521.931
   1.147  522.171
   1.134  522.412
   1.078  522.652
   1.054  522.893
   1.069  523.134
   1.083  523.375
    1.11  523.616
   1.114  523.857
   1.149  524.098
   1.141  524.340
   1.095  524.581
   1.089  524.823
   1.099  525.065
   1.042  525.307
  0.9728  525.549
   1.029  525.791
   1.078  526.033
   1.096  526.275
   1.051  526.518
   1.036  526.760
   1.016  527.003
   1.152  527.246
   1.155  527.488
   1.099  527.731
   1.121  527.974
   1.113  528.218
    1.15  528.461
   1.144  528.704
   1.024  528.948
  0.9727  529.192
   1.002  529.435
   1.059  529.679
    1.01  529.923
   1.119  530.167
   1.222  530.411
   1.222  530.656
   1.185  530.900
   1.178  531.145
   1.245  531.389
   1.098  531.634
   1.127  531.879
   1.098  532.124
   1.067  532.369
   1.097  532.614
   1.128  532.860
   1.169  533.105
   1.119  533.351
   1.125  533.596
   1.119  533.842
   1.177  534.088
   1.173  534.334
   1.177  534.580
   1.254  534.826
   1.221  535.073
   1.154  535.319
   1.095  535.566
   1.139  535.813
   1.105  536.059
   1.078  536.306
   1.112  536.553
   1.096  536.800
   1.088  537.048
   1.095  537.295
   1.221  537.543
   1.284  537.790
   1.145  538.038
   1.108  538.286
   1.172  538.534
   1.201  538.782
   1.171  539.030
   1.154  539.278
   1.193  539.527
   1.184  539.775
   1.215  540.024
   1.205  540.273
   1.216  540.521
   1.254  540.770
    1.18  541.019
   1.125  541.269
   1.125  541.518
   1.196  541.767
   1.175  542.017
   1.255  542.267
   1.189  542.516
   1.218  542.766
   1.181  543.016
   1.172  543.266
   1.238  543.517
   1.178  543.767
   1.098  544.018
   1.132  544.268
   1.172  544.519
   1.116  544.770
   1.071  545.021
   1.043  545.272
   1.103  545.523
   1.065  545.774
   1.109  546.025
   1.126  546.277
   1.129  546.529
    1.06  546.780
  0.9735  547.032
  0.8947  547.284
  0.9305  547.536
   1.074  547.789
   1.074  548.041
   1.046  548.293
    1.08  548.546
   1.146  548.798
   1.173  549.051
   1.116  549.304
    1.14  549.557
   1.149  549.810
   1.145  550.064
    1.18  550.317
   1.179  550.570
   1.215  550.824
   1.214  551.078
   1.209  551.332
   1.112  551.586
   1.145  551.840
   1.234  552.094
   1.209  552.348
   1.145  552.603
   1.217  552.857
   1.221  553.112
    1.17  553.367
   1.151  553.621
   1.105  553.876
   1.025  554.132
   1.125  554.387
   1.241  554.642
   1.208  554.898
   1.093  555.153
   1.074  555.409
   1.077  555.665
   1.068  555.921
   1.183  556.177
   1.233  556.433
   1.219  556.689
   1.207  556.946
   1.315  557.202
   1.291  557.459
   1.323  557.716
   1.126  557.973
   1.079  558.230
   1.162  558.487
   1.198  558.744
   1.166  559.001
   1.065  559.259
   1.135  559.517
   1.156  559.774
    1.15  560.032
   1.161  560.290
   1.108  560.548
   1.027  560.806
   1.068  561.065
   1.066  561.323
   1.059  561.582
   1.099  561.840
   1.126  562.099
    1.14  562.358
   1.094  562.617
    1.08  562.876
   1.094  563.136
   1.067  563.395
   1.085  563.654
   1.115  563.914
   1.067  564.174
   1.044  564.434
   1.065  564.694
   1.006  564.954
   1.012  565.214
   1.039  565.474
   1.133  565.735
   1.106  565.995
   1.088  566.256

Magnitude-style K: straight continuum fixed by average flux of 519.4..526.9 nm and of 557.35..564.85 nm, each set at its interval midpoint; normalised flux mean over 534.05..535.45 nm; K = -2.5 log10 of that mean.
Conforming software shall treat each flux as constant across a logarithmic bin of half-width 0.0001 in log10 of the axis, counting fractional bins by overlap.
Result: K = -0.07 mag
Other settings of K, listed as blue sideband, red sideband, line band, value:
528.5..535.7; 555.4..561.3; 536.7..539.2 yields -0.02 mag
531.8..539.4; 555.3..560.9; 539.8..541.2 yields -0.06 mag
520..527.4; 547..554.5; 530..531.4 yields -0.07 mag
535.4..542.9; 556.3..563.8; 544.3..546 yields 0.06 mag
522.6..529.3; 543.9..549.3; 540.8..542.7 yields -0.10 mag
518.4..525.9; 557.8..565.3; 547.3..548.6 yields 0.08 mag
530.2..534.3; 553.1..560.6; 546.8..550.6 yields 0.07 mag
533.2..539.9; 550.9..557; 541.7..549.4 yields 0.04 mag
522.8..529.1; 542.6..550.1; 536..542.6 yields -0.07 mag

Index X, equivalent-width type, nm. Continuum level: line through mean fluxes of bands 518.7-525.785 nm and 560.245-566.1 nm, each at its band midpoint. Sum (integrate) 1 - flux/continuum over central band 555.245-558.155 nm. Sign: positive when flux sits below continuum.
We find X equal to -0.272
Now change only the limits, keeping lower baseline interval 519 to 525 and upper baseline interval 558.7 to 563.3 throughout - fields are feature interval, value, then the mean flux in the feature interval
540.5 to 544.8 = -0.22 nm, 1.18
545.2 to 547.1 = 0.07 nm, 1.08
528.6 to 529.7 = 0.09 nm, 1.04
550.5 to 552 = -0.09 nm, 1.18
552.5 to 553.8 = -0.07 nm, 1.18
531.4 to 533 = 0.03 nm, 1.11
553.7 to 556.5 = -0.04 nm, 1.13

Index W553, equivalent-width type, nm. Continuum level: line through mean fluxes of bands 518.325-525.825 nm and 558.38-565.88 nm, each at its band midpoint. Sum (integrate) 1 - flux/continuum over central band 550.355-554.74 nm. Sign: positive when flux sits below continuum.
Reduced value -0.27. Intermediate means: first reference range 1.13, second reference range 1.1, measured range 1.17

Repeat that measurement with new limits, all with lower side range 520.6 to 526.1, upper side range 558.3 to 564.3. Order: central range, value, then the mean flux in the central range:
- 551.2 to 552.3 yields -0.07 nm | 1.18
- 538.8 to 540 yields -0.08 nm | 1.18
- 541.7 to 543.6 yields -0.16 nm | 1.2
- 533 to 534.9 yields -0.09 nm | 1.16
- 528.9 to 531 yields 0.03 nm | 1.09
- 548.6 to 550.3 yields -0.06 nm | 1.14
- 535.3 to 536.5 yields 0.00 nm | 1.11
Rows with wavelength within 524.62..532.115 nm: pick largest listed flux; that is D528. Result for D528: 1.245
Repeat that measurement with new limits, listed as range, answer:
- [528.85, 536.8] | 1.254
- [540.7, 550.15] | 1.255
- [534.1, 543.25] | 1.284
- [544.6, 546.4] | 1.126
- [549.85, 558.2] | 1.323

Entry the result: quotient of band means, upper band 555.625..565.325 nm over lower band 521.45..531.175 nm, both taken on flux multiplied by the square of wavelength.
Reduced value 1.16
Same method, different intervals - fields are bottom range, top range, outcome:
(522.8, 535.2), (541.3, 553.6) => 1.10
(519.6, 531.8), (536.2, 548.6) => 1.09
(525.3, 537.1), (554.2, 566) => 1.12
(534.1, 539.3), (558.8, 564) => 1.05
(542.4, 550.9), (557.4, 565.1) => 1.05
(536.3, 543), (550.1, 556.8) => 1.04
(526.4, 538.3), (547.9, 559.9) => 1.12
